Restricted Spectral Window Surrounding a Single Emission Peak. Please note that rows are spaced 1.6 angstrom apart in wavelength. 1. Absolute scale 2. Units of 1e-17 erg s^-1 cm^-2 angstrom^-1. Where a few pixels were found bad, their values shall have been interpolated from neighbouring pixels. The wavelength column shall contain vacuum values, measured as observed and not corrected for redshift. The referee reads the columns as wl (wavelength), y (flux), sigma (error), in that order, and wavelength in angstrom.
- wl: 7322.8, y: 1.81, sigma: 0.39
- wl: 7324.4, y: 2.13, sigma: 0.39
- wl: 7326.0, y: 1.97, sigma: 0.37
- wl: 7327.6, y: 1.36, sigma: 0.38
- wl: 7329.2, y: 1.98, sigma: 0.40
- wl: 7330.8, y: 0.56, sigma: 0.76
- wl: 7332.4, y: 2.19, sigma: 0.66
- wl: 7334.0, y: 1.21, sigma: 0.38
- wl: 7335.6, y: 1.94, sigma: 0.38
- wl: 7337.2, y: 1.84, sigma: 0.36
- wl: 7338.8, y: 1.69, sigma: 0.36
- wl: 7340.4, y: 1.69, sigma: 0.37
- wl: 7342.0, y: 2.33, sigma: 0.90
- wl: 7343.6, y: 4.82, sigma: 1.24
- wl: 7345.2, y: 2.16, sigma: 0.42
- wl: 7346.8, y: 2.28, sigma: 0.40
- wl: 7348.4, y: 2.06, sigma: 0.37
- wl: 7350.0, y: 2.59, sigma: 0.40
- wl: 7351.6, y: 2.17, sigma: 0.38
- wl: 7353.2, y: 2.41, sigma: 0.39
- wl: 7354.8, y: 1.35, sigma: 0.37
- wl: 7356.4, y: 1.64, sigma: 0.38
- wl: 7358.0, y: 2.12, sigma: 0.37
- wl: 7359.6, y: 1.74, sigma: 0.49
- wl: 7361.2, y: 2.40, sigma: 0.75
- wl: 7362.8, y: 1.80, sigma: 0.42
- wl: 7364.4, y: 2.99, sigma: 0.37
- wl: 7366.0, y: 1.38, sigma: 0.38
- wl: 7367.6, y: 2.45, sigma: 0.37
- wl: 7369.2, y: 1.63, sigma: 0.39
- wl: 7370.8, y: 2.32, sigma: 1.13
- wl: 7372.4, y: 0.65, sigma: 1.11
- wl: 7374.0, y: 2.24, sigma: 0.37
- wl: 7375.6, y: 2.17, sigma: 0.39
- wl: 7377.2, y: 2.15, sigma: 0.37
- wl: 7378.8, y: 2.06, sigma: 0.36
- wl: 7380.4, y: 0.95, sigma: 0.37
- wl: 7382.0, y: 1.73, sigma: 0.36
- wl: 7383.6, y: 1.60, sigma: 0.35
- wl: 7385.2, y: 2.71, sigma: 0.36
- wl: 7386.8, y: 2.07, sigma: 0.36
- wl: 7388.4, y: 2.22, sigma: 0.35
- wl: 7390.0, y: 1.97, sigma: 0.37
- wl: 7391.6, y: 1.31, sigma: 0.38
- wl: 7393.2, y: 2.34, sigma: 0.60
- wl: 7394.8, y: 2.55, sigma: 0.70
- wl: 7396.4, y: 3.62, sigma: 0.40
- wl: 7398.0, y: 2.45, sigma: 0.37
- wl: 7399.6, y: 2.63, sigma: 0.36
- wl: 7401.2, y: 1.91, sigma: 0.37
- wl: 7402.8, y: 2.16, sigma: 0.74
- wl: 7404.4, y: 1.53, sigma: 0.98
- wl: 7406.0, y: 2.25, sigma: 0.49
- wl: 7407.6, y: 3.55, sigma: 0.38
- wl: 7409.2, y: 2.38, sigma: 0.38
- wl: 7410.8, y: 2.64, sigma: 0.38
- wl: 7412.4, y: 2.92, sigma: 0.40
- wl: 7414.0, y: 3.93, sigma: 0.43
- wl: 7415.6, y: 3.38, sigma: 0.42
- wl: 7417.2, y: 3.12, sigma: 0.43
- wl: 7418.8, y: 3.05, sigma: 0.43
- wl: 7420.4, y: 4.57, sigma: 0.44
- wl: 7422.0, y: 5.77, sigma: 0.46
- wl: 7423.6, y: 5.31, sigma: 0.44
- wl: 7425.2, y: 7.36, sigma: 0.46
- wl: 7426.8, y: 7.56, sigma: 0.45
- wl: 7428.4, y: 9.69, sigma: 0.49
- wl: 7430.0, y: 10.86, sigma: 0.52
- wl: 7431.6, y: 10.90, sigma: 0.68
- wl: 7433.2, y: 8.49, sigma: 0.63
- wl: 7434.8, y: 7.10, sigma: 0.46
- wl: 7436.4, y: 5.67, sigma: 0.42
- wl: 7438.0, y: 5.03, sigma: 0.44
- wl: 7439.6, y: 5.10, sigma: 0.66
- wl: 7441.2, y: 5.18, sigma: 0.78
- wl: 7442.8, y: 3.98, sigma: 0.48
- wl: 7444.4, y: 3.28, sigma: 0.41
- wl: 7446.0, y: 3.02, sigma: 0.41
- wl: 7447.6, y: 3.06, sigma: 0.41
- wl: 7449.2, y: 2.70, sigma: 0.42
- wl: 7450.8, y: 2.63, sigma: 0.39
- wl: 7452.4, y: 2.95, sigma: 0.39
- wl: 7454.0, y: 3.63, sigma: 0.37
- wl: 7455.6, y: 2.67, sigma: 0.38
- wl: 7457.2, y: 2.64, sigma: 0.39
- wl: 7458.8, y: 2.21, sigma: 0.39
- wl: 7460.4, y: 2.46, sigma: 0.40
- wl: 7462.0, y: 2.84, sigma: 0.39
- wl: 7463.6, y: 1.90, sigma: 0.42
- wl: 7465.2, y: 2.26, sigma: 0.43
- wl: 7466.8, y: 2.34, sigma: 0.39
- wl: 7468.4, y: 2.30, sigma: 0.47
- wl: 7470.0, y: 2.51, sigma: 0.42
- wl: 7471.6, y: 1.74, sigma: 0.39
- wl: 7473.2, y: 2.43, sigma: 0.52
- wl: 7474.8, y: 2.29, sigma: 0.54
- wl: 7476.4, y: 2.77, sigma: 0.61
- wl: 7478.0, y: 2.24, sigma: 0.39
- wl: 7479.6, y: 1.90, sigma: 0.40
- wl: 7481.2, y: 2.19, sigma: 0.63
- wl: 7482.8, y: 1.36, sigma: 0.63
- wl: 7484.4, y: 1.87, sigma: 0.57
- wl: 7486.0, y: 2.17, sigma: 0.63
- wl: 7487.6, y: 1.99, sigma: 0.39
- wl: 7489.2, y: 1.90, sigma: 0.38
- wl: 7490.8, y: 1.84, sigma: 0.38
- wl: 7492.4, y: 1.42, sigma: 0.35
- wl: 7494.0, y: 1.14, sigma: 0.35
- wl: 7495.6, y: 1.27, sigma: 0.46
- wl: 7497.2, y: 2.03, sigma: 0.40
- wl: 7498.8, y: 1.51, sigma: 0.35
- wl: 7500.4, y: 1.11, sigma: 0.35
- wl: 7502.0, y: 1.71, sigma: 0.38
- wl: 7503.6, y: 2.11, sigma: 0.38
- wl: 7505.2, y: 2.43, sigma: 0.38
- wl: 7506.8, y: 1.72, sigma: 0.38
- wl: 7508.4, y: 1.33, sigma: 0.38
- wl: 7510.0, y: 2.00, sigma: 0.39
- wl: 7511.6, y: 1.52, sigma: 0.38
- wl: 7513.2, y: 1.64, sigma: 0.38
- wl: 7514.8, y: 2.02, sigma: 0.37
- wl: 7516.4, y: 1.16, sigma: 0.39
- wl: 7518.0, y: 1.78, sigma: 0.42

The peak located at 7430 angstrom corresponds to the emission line H-alpha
